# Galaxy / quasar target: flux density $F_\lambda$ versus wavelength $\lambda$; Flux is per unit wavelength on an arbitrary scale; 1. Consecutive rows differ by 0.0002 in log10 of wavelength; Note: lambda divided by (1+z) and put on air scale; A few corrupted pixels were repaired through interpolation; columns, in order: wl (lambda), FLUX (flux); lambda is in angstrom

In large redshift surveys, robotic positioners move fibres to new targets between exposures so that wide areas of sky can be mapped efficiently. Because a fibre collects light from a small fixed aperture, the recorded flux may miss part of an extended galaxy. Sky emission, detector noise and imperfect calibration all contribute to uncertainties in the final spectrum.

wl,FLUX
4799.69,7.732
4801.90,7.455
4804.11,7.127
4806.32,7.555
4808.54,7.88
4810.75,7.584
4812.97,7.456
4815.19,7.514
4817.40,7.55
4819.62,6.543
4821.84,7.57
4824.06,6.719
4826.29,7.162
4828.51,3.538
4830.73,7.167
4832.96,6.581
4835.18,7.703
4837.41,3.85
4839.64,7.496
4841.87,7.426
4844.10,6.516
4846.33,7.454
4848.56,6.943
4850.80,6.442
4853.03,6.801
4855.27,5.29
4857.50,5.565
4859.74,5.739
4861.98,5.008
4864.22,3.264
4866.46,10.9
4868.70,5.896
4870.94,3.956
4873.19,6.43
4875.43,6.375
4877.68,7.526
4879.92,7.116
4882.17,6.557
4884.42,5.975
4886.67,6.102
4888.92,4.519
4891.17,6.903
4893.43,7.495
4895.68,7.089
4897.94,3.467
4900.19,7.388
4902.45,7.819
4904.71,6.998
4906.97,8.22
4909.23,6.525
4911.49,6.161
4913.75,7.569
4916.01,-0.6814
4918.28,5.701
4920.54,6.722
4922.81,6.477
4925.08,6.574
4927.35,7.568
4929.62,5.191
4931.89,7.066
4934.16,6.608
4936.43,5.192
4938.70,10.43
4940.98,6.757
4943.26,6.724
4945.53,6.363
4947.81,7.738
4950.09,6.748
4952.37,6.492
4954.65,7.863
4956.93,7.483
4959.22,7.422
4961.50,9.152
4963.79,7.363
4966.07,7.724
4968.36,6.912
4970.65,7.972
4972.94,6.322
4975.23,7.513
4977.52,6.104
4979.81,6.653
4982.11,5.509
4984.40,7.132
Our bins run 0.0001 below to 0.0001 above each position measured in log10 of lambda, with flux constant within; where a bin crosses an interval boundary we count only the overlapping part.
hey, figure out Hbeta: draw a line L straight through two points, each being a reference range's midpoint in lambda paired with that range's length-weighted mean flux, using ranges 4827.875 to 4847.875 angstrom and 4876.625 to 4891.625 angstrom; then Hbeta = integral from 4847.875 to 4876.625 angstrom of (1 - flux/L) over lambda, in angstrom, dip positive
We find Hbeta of 1.7 angstrom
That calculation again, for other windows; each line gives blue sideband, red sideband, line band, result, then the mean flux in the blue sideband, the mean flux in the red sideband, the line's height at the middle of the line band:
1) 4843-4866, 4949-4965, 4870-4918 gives 3.1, 6.04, 7.51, 6.61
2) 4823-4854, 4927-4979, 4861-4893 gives 2.6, 6.56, 7.15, 6.76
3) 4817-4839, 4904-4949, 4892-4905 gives -0.4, 6.42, 6.49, 6.47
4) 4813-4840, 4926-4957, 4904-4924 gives 2.8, 6.62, 7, 6.91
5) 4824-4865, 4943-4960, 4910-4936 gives 3.7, 6.15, 7.12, 6.86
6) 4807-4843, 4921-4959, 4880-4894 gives 1.3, 6.87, 6.96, 6.92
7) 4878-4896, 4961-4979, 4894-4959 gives 2.7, 6.49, 7.31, 6.88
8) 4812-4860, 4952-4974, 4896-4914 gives 0.9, 6.6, 7.51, 7.1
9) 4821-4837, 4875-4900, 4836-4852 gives -0.4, 6.5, 6.32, 6.45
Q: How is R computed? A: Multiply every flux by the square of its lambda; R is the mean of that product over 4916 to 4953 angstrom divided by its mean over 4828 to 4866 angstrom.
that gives 1.1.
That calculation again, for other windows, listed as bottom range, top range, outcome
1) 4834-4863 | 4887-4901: 0.98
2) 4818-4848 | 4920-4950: 1.08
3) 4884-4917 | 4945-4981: 1.21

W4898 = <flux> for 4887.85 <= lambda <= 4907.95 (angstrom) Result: 6.65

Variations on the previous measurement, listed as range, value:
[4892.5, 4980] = 6.79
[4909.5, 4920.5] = 5.04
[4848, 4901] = 6.18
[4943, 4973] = 7.36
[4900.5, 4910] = 7.42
